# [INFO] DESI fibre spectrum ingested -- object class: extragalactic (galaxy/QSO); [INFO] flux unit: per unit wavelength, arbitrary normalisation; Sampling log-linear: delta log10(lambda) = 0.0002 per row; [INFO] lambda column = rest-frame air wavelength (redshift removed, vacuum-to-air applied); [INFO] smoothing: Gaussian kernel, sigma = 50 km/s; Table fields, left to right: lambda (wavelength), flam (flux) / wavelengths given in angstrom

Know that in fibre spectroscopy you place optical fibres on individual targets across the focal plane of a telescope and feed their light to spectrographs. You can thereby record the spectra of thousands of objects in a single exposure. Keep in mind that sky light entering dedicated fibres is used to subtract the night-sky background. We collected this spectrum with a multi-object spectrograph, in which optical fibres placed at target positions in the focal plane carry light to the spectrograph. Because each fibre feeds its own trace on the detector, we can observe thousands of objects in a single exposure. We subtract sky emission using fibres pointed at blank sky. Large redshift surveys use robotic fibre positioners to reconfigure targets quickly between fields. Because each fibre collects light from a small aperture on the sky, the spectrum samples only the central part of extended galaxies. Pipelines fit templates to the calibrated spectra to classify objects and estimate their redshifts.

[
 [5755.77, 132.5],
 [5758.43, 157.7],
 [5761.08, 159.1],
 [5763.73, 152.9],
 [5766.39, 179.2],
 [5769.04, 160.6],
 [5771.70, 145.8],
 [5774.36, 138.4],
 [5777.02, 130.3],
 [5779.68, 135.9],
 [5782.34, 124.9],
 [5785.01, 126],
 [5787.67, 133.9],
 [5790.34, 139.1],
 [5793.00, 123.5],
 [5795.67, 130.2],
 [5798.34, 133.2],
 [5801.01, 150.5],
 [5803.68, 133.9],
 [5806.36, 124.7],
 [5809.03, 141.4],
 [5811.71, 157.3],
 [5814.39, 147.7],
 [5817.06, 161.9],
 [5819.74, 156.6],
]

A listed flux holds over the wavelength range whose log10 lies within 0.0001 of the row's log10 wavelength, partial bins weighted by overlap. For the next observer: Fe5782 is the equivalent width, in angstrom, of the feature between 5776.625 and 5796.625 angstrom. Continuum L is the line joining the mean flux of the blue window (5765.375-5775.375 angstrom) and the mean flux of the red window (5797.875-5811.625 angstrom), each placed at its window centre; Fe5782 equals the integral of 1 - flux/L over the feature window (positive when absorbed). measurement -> 2.3 angstrom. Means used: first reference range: 156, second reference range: 139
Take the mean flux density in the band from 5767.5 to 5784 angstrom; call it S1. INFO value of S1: 140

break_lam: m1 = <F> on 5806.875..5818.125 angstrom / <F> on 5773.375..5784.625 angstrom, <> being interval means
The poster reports 1.14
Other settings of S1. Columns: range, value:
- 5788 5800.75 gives 133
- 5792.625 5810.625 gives 135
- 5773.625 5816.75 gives 136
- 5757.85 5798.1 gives 142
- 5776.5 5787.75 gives 130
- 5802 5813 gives 140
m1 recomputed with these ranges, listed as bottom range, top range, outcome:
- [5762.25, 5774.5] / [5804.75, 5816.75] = 0.92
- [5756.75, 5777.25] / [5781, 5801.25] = 0.86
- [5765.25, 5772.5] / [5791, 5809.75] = 0.82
